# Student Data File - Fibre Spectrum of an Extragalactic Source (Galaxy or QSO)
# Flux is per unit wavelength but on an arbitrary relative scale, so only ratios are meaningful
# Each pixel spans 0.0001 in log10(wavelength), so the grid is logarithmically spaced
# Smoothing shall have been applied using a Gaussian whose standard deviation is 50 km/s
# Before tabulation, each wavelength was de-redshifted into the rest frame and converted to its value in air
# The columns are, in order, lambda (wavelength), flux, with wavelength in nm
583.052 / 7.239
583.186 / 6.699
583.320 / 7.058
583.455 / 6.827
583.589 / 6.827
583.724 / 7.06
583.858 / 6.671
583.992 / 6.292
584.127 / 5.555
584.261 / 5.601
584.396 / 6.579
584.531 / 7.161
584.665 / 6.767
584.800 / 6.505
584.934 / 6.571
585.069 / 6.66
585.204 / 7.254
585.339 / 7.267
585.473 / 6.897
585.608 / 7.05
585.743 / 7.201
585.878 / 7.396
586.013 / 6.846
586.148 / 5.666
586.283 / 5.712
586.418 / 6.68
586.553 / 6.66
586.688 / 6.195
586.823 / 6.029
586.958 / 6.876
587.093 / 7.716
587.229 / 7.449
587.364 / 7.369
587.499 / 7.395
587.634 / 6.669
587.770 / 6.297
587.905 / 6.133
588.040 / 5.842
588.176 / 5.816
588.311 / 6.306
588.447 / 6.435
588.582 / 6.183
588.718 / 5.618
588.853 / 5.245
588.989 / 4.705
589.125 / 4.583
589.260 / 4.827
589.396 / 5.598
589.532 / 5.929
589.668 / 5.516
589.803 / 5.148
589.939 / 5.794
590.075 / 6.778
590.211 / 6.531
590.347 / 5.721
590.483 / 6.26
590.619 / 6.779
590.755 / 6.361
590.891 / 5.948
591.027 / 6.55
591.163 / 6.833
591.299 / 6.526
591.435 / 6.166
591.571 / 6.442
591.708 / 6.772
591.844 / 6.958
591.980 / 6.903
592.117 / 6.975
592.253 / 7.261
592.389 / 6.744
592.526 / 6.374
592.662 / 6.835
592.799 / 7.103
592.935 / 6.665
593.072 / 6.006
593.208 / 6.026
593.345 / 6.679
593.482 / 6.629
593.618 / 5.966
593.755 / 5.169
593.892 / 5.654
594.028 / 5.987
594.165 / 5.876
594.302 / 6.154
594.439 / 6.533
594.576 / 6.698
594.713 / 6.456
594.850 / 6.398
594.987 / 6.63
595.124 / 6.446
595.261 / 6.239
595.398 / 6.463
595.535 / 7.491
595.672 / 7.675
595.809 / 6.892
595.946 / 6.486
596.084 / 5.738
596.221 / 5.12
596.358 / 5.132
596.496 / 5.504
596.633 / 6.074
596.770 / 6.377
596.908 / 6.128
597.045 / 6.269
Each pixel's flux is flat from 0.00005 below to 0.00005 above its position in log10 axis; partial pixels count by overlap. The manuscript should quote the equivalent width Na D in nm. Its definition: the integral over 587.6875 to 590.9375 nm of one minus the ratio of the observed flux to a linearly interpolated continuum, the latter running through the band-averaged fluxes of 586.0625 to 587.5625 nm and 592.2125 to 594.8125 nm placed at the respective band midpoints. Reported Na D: 0.36 nm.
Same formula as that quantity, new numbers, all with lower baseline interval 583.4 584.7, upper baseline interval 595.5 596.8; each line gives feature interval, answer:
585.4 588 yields -0.114 nm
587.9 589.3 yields 0.177 nm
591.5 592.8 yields -0.104 nm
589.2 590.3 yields 0.105 nm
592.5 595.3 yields -0.017 nm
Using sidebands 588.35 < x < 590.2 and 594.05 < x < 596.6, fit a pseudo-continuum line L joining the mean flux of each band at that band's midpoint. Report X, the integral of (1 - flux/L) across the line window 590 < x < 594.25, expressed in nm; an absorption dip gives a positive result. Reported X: -0.36 nm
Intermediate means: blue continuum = 5.61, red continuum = 6.32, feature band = 6.43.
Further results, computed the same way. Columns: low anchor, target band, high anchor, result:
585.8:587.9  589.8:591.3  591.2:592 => 0.08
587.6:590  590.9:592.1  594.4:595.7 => -0.10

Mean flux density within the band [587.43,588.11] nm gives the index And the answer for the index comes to 6.47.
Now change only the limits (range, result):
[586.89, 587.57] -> 7.36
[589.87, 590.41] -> 6.2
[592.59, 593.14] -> 6.65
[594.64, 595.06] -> 6.49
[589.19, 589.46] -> 5.21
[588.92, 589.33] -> 4.71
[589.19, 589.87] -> 5.41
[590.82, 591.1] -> 6.27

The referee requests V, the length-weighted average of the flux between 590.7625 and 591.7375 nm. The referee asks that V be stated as 6.44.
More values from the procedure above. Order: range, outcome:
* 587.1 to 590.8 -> 6.07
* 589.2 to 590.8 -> 5.93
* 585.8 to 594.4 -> 6.29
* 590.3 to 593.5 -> 6.57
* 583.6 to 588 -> 6.69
